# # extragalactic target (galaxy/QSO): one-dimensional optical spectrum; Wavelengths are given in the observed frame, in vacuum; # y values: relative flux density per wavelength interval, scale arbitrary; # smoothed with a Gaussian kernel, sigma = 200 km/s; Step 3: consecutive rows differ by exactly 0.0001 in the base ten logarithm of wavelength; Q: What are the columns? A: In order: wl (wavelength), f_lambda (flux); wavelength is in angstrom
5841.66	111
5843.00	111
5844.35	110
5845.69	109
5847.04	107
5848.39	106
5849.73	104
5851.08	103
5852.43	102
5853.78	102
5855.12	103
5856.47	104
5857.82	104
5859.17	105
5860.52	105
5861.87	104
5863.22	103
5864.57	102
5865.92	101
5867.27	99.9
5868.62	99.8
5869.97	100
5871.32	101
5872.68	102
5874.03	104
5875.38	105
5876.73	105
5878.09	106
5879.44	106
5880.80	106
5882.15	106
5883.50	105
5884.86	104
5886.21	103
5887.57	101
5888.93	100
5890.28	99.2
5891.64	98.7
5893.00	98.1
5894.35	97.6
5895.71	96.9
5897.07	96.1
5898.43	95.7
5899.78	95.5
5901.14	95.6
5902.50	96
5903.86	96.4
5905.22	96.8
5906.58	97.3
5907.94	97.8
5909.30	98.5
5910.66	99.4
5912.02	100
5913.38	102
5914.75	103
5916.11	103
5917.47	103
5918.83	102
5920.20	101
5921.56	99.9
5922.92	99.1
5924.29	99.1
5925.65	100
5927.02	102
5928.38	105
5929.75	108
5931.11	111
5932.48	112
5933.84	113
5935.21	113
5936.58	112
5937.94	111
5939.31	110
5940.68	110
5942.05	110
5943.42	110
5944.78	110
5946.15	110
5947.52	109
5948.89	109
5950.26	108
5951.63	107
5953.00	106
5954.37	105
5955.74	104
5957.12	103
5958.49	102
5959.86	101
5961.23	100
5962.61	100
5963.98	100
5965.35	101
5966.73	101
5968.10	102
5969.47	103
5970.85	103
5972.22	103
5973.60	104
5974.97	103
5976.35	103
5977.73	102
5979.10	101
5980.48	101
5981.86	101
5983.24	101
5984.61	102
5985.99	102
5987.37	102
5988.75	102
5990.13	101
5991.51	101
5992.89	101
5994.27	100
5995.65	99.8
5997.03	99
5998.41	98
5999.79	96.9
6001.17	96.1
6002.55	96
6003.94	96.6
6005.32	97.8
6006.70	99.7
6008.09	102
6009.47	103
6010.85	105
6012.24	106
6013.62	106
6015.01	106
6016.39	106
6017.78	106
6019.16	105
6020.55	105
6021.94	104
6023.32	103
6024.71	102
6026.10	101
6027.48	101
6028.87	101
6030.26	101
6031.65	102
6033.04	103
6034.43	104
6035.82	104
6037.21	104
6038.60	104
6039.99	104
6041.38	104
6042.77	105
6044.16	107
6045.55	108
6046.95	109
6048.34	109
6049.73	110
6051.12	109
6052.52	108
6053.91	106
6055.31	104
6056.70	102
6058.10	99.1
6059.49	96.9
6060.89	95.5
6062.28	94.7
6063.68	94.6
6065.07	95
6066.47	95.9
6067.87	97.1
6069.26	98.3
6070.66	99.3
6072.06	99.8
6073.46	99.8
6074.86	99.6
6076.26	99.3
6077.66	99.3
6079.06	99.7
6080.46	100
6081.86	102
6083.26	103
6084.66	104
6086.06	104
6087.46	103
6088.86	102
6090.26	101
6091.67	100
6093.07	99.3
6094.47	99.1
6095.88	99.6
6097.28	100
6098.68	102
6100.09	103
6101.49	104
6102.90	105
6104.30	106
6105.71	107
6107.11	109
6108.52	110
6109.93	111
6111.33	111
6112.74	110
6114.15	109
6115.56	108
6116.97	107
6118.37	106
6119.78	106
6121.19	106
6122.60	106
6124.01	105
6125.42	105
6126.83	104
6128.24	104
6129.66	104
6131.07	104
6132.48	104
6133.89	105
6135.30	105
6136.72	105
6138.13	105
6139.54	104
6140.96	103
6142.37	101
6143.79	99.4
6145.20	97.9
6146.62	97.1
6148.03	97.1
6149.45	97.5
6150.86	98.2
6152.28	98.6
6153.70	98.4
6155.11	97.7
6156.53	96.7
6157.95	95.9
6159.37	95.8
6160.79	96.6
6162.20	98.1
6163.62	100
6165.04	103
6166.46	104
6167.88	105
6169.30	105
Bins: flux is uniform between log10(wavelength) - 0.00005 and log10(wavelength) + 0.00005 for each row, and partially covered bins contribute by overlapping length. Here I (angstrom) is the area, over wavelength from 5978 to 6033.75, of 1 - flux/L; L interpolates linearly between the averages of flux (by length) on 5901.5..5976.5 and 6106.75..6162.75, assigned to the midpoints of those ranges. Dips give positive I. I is 1.1 angstrom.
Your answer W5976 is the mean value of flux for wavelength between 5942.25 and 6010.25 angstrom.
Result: 102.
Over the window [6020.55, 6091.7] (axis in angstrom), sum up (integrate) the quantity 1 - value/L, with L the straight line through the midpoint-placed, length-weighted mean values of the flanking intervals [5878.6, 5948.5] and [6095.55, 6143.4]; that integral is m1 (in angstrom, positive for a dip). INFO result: 1.80 angstrom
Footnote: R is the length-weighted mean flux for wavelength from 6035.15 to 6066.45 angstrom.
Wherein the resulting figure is 103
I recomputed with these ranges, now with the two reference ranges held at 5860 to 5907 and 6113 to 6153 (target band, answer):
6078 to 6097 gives 0.3 angstrom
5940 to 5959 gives -1.1 angstrom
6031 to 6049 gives -0.5 angstrom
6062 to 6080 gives 0.8 angstrom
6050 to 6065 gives 0.2 angstrom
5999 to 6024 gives 0.0 angstrom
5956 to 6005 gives 0.5 angstrom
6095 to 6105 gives 0.0 angstrom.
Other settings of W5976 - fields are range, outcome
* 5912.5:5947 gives 106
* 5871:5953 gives 103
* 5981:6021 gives 101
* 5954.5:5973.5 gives 102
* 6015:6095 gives 102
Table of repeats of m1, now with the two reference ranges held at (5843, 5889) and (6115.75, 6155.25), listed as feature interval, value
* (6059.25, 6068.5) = 0.7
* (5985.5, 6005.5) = 0.8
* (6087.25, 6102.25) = 0.3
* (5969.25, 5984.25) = 0.2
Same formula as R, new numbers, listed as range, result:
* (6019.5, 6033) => 102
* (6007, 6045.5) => 104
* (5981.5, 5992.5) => 101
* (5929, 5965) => 107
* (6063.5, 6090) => 99.9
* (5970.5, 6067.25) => 102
